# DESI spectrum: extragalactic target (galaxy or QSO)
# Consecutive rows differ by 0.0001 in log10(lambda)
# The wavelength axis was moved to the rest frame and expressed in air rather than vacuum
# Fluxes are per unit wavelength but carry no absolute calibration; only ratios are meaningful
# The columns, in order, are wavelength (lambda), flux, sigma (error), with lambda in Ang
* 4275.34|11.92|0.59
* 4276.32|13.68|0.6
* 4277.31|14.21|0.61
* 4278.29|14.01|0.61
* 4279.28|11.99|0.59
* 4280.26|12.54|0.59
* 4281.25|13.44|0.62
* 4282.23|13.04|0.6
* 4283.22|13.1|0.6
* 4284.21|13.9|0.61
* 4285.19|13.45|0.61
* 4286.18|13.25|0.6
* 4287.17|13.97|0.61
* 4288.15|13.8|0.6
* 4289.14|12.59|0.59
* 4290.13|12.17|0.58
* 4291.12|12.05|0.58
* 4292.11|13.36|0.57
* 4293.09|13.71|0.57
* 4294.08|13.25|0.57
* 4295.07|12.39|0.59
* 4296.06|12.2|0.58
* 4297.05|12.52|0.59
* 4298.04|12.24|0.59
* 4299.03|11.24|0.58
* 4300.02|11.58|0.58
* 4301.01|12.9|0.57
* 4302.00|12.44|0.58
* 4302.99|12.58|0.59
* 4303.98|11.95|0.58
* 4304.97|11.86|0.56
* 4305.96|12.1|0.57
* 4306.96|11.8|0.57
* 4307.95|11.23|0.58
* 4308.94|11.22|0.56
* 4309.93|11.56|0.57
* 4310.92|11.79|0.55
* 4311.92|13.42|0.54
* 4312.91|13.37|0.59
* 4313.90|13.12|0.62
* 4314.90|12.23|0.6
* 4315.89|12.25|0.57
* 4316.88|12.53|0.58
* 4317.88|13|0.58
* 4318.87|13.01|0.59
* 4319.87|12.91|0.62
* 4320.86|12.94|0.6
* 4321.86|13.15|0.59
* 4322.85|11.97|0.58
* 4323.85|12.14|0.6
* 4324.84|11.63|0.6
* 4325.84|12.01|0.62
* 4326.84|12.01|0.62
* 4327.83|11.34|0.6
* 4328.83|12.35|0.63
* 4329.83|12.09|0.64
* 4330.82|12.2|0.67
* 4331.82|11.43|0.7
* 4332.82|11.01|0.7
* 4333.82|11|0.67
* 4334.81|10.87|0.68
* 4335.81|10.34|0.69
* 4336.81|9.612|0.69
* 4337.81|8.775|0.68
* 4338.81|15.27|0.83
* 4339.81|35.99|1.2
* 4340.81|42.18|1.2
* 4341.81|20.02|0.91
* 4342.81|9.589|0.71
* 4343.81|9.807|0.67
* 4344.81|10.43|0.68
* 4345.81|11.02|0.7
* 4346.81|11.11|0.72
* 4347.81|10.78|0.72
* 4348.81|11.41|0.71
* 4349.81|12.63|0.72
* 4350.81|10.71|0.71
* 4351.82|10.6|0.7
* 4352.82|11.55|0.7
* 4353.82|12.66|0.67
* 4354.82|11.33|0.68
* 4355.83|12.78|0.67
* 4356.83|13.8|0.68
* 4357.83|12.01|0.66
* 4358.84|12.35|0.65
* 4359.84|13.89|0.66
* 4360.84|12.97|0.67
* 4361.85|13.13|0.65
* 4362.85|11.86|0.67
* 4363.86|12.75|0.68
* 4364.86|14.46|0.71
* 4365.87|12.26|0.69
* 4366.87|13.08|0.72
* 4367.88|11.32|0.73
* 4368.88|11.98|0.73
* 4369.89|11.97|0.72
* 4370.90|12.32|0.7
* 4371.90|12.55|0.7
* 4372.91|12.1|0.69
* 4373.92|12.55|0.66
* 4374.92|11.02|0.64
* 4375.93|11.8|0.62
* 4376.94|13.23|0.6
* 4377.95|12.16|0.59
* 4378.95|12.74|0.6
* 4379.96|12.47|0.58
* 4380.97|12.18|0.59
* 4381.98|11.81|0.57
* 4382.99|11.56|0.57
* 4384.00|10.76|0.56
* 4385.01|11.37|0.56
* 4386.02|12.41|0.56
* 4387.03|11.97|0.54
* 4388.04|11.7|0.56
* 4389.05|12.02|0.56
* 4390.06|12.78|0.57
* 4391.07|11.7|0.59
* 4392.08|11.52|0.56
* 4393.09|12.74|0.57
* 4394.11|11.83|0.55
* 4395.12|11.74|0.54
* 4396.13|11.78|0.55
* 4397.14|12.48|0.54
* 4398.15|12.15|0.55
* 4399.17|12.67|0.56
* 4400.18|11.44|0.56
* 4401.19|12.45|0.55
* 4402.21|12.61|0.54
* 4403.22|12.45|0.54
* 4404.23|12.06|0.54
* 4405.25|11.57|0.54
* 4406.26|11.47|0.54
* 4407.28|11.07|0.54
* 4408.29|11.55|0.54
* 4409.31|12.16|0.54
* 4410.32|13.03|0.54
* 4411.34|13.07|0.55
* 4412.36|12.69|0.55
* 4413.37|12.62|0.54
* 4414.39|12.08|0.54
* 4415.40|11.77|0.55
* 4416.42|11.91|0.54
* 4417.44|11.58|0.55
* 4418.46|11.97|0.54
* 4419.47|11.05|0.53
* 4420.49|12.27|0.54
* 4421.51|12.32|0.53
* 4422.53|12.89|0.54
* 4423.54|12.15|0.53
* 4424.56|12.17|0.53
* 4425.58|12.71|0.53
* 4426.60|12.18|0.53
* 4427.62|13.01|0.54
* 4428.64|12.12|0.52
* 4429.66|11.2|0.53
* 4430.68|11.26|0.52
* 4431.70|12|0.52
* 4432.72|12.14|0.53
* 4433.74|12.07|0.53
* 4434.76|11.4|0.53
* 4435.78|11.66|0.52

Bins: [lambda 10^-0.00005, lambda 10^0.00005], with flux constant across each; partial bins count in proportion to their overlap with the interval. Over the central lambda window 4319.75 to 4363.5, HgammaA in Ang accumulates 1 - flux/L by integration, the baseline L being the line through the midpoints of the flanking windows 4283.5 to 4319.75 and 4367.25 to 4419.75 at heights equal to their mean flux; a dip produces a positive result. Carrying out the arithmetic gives -3.0 Ang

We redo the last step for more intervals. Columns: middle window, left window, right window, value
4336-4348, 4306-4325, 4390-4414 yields -3.79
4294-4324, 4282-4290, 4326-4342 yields 4.01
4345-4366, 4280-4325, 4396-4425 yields 0.33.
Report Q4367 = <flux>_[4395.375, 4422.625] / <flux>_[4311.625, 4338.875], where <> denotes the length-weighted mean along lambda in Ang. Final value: 1.01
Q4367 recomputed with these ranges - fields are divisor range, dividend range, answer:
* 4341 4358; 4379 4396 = 0.96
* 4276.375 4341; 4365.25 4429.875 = 0.93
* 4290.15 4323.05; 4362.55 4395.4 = 0.98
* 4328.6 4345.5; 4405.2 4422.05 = 0.81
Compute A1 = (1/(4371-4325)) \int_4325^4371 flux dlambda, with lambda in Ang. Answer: 13.1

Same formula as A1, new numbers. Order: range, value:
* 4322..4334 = 11.8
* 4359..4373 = 12.6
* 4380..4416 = 12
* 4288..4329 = 12.4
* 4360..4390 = 12.3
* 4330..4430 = 12.6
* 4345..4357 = 11.6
